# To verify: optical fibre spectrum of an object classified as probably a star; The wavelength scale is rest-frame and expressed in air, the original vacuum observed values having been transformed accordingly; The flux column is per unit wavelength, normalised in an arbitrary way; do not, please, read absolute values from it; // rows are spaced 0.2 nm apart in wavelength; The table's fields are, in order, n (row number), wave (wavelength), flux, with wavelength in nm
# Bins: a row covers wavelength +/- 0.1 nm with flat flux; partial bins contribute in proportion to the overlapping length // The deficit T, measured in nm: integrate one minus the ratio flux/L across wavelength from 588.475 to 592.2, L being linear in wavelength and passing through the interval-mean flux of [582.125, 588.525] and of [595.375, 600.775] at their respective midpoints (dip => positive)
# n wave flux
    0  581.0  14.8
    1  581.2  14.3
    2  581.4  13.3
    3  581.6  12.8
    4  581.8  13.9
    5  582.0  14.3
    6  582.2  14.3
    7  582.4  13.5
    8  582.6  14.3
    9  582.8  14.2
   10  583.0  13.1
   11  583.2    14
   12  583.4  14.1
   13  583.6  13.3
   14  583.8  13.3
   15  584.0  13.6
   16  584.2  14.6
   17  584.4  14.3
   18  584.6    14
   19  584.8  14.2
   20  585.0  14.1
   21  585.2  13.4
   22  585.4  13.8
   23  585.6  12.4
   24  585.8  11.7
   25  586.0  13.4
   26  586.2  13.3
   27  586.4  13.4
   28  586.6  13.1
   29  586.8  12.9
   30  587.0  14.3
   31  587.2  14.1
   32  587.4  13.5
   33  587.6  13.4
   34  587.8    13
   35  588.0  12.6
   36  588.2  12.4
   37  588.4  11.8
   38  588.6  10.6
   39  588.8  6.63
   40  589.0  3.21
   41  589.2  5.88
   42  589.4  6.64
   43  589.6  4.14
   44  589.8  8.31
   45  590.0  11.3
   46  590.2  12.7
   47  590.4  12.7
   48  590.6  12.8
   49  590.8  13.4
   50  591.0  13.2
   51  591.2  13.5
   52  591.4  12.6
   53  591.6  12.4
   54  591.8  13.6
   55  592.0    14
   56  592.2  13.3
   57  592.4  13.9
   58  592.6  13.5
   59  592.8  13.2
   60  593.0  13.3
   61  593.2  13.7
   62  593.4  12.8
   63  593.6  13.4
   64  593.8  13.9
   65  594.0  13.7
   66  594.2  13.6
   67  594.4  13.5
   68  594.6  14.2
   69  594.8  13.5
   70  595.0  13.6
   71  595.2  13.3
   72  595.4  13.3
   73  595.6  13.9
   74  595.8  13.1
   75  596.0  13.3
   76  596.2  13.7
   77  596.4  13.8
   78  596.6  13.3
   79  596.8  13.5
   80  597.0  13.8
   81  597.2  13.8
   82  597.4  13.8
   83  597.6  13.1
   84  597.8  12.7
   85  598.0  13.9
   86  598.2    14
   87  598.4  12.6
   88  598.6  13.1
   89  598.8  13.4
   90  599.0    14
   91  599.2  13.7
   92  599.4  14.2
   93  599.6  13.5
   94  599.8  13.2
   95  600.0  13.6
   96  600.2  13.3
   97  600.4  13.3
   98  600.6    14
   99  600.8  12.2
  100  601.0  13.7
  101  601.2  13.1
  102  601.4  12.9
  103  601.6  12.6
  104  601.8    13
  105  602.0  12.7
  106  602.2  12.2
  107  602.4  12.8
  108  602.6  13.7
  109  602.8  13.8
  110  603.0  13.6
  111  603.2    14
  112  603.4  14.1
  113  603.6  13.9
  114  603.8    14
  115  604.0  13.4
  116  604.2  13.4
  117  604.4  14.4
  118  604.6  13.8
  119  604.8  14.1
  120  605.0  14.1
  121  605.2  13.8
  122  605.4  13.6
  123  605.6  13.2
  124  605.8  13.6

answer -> 0.821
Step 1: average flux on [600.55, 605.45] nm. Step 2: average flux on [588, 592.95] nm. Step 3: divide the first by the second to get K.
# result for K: 1.21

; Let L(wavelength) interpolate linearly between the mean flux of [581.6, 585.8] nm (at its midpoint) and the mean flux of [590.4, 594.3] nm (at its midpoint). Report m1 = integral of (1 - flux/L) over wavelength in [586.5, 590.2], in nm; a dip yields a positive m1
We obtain 0.83 nm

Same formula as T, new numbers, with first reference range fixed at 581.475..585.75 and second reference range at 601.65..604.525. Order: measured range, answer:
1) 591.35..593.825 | 0.051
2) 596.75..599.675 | 0.003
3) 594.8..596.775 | 0.016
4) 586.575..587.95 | 0.025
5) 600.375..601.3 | 0.018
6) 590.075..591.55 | 0.078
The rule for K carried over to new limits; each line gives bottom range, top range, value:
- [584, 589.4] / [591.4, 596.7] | 1.10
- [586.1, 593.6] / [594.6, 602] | 1.13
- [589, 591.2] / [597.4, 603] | 1.34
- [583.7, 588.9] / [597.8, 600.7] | 1.04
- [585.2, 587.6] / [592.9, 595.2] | 1.02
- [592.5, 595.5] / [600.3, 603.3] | 0.98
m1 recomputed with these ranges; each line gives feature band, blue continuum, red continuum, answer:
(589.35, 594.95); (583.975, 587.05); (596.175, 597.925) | 0.38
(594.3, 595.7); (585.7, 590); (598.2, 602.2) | -0.15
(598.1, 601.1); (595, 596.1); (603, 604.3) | 0.03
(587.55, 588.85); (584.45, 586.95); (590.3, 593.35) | 0.17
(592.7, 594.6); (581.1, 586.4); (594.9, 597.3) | 0.01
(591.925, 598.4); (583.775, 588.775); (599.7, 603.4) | -0.16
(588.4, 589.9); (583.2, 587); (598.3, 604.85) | 0.74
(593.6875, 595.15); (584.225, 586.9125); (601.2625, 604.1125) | -0.04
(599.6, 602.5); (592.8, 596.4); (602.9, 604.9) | 0.15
